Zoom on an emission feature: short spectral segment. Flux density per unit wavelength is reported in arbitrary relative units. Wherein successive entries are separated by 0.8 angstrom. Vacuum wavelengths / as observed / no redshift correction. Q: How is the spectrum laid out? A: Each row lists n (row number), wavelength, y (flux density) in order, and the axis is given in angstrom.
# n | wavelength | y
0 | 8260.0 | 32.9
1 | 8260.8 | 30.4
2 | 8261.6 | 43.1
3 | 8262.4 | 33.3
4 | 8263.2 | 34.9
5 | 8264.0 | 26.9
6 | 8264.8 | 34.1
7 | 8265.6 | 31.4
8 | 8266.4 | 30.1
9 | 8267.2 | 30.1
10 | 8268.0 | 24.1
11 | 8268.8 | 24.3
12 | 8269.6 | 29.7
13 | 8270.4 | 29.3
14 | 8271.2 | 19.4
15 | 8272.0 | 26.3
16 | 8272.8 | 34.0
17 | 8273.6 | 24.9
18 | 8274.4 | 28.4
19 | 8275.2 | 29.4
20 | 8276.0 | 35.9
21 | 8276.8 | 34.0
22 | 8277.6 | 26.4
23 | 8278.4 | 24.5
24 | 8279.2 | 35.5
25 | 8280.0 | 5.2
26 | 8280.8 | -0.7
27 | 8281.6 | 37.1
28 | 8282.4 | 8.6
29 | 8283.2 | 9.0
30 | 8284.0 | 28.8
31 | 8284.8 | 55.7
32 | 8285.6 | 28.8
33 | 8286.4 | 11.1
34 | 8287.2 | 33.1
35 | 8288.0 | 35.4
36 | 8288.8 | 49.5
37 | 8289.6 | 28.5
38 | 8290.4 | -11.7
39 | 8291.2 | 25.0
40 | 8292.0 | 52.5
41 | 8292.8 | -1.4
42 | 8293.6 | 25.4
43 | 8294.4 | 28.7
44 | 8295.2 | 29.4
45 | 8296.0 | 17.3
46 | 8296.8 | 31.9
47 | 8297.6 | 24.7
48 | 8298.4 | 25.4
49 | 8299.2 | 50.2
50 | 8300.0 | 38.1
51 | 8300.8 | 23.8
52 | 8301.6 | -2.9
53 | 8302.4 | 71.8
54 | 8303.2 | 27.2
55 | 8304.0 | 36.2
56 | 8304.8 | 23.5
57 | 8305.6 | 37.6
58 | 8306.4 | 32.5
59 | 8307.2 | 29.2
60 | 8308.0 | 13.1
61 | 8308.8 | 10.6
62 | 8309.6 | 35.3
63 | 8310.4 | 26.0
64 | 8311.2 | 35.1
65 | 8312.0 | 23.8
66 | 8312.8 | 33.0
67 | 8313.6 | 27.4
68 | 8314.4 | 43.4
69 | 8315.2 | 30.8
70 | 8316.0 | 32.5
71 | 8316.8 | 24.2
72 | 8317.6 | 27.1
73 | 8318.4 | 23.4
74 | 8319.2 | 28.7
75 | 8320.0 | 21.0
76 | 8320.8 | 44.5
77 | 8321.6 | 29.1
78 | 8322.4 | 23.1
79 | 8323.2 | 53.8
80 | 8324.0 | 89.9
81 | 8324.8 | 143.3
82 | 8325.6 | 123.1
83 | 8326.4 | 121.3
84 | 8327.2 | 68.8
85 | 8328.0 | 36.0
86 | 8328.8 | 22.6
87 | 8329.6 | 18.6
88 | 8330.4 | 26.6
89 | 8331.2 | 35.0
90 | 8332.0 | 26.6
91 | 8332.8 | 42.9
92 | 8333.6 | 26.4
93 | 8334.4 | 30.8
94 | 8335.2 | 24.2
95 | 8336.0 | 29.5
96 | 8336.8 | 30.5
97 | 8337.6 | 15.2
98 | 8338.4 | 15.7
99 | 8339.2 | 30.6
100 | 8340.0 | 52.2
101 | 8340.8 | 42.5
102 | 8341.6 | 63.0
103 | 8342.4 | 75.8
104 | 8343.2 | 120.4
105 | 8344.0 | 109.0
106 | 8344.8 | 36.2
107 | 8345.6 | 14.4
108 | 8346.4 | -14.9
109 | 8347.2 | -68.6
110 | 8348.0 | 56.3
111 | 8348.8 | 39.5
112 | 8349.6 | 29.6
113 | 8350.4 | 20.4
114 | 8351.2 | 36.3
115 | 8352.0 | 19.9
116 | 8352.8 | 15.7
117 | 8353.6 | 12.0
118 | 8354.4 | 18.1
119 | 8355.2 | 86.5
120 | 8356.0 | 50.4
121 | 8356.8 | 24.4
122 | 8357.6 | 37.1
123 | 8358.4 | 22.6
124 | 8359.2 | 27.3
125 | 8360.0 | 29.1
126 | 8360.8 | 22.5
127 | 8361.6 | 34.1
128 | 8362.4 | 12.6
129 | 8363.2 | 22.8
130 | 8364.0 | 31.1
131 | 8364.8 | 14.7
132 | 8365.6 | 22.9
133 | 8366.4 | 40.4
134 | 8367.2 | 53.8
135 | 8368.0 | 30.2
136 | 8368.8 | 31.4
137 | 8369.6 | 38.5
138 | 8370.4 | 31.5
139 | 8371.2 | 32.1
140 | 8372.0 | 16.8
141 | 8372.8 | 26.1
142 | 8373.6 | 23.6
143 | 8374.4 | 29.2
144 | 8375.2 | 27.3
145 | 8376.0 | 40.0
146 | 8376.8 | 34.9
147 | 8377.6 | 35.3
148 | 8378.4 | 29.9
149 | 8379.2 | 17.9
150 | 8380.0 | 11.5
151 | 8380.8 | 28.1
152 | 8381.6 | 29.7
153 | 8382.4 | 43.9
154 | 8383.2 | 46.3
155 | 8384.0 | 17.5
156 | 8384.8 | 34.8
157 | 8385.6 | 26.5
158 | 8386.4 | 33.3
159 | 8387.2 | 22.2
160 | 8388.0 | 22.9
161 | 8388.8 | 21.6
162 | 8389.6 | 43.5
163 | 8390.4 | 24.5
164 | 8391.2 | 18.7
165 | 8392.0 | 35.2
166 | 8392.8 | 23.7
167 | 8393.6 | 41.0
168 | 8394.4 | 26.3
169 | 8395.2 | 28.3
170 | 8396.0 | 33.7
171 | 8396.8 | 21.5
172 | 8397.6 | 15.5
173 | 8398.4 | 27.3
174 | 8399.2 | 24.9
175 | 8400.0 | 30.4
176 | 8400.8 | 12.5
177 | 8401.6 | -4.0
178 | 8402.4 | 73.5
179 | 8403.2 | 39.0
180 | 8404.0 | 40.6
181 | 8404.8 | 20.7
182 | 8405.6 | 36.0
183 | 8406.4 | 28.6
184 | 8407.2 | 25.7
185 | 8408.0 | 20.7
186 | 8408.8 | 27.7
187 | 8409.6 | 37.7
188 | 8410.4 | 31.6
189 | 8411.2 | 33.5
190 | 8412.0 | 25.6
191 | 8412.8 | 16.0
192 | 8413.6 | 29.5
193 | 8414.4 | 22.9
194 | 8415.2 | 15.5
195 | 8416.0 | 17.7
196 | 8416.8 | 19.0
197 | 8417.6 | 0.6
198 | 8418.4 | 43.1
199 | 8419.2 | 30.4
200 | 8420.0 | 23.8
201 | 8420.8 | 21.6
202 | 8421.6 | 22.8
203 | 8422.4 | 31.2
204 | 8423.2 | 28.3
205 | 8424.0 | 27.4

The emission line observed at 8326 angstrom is [S II]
